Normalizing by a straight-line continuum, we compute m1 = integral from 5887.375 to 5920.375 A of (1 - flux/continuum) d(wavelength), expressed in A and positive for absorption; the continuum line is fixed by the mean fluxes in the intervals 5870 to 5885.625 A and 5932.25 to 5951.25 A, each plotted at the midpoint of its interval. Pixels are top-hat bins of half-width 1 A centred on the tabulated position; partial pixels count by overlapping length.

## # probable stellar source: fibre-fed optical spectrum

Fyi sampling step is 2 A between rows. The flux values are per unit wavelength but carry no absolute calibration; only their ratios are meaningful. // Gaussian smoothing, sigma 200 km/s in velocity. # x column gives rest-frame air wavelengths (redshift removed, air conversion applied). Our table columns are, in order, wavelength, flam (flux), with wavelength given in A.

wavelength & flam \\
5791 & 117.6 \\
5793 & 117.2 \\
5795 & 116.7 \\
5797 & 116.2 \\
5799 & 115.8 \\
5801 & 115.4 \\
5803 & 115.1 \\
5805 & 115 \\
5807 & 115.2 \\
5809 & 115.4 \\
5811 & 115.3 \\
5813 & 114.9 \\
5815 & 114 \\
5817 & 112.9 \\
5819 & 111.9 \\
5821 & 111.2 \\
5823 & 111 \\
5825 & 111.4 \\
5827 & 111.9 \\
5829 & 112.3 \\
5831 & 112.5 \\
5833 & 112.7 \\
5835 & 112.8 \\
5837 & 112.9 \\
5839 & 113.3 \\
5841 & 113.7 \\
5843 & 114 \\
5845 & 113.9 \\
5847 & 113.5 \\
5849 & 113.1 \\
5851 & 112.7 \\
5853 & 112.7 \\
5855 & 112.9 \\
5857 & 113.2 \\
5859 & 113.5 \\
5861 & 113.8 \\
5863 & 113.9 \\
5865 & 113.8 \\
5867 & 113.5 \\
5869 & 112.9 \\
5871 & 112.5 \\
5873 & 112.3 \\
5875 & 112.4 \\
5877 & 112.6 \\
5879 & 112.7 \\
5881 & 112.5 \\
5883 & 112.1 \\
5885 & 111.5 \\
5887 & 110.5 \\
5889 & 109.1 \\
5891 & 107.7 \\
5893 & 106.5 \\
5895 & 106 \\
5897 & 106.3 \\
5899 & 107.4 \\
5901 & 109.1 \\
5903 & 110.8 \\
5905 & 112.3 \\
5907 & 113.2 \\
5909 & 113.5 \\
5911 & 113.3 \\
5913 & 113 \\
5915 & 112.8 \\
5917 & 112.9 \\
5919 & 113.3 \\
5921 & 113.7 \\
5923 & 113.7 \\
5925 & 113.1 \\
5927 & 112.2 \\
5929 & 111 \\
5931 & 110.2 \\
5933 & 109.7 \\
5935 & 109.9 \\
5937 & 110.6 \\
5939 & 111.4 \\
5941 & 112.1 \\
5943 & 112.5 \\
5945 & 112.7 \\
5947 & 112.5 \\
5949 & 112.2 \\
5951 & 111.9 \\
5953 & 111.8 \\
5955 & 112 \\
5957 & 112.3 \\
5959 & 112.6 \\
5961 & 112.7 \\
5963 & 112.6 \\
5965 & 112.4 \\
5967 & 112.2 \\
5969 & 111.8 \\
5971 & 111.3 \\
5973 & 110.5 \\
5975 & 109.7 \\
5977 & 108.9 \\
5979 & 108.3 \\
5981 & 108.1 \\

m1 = 0.5 A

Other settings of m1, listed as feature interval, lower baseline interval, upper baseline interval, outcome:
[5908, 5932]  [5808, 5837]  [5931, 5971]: -0.1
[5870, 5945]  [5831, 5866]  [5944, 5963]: 1.0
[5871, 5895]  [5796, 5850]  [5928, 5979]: 0.4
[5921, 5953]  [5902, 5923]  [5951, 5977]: 0.2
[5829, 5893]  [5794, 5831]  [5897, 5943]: 0.2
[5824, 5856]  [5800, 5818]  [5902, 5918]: 0.4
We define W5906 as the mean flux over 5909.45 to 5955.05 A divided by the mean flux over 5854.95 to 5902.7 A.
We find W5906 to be 1.01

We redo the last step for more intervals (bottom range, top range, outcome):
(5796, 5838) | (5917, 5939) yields 0.98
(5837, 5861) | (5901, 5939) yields 0.99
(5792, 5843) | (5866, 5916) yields 0.98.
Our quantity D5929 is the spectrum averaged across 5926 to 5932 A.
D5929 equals 111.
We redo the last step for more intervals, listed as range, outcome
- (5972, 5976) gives 110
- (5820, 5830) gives 112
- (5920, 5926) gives 114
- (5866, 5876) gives 113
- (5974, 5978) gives 109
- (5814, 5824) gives 112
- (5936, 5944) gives 112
